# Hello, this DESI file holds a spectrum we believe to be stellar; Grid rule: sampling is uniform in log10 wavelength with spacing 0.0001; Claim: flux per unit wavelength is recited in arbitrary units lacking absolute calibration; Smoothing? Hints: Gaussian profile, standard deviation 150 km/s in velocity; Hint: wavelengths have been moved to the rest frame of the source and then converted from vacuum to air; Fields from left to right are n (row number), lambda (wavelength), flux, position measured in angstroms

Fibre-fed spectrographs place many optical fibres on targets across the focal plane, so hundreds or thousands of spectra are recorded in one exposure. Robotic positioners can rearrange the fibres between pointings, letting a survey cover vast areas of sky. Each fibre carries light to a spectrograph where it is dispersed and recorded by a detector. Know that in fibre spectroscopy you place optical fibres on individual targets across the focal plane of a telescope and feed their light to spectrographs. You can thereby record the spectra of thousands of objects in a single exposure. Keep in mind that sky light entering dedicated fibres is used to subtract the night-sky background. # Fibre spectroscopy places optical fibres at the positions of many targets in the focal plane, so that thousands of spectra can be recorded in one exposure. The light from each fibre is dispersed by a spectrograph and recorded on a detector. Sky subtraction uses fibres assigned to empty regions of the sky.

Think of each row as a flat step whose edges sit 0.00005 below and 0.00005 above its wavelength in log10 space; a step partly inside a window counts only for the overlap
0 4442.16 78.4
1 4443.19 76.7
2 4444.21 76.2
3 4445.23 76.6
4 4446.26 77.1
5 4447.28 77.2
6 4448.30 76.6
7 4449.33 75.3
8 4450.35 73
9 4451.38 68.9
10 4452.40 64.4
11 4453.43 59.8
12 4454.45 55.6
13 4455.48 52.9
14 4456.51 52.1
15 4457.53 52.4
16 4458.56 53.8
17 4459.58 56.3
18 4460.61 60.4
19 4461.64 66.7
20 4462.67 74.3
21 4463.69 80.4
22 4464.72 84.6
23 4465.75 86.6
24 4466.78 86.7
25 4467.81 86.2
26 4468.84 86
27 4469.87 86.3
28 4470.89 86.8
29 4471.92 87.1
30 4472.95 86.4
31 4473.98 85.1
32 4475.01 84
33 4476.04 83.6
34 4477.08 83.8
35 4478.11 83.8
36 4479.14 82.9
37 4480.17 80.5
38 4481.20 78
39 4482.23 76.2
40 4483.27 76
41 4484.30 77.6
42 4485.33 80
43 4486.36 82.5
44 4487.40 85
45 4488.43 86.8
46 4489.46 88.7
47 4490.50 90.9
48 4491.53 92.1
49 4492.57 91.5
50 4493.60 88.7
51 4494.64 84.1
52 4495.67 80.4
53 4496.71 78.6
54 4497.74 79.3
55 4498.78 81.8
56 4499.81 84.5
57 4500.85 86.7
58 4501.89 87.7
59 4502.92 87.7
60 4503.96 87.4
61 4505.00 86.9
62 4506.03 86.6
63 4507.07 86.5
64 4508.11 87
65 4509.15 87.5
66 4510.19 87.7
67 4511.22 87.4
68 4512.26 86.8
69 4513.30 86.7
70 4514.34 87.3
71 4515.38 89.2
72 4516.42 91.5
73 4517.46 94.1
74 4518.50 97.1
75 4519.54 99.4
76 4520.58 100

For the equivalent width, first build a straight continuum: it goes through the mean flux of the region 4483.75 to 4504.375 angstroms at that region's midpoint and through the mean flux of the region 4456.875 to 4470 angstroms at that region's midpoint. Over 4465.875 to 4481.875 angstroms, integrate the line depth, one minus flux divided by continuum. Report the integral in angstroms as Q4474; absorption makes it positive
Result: -1.5 angstroms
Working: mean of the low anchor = 73.3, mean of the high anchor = 85.1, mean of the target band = 84.5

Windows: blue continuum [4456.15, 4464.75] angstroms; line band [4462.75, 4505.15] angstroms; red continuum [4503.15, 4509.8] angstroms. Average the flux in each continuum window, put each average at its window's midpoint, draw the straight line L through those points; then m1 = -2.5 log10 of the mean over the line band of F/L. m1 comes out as -0.125 mag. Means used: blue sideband 63.7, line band 84.3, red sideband 86.9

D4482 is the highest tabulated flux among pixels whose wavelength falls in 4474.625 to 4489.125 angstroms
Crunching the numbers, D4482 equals 86.8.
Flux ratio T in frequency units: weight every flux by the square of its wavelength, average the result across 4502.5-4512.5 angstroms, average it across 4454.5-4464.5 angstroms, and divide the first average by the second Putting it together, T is 1.45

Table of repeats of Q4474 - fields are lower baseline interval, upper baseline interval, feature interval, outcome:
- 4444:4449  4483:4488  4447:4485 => 1.9 angstroms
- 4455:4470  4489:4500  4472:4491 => -0.8 angstroms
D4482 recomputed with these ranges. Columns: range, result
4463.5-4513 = 92.1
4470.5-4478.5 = 87.1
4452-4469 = 86.7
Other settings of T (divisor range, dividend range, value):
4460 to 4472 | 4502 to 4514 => 1.10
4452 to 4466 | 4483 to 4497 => 1.34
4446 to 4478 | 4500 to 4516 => 1.20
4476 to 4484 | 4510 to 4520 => 1.15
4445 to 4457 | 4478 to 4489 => 1.22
